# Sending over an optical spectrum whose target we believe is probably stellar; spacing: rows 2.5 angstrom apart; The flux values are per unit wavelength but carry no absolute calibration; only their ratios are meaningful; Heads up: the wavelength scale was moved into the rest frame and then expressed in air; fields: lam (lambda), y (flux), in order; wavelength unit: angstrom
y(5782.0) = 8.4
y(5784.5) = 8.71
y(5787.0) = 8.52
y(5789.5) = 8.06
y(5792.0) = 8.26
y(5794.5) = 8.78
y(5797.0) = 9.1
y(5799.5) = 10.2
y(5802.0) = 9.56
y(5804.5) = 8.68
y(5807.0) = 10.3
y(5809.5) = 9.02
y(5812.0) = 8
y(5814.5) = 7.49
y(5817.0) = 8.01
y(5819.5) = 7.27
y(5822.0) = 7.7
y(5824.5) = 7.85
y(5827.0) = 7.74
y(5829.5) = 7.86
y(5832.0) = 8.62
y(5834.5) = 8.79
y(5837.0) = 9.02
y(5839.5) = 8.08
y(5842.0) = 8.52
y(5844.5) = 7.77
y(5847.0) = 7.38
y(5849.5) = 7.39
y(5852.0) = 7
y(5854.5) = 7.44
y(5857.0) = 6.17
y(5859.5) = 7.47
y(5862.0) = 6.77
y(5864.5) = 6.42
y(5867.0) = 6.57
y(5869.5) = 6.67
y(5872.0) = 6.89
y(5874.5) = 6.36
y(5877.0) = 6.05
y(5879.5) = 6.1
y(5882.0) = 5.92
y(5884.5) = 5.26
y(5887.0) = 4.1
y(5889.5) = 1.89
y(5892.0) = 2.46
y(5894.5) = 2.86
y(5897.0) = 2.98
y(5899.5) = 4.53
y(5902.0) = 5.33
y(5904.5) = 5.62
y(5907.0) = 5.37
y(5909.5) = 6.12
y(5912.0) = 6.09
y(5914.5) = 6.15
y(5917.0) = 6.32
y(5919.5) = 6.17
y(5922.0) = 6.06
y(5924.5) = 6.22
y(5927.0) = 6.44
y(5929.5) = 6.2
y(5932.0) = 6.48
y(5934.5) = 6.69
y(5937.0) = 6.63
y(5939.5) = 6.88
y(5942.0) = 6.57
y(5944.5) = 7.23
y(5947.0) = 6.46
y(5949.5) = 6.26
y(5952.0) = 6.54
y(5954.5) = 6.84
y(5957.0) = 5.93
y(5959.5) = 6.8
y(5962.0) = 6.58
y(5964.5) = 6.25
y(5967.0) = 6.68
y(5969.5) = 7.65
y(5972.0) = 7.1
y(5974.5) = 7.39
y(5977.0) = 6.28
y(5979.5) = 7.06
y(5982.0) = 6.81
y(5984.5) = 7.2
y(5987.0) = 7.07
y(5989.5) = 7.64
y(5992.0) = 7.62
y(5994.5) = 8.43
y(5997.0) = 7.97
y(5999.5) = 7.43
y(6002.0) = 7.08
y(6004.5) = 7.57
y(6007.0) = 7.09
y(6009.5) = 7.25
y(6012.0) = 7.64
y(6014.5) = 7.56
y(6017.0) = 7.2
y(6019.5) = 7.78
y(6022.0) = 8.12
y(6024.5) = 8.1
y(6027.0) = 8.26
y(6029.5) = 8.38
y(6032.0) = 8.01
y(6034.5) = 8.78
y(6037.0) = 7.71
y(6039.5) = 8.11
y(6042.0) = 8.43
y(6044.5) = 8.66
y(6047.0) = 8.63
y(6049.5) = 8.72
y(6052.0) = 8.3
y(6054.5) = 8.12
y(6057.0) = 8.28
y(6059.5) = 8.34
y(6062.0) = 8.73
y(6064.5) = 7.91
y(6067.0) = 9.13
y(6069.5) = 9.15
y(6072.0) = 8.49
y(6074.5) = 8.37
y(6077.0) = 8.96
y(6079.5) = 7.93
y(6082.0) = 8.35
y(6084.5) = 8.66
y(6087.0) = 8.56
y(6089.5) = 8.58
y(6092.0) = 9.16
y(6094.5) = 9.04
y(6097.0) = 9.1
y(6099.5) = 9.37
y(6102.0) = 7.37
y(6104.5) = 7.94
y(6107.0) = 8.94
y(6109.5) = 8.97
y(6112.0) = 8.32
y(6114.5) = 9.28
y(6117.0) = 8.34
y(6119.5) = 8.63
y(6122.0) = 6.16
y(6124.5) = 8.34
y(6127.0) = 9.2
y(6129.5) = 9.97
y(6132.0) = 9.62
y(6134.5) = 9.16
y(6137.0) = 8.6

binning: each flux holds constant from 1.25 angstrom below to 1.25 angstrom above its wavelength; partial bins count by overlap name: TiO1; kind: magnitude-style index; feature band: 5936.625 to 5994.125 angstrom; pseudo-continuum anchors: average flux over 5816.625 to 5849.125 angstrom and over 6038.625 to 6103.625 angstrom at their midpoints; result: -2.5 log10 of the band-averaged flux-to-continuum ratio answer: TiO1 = 0.21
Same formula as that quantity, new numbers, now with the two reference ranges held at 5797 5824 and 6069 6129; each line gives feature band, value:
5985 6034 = 0.117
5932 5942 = 0.274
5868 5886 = 0.364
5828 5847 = 0.040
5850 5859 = 0.231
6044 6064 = 0.016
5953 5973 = 0.266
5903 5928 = 0.383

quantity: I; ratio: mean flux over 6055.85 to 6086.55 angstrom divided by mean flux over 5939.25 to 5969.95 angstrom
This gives 1.3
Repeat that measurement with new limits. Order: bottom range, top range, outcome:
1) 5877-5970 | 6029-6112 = 1.47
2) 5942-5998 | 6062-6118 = 1.24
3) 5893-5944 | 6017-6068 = 1.43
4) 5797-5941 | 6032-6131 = 1.26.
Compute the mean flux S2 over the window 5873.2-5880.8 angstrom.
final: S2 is 6.17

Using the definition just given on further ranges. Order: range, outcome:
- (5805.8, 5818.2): 8.56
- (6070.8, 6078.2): 8.61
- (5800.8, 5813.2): 9.11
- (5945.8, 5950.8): 6.36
